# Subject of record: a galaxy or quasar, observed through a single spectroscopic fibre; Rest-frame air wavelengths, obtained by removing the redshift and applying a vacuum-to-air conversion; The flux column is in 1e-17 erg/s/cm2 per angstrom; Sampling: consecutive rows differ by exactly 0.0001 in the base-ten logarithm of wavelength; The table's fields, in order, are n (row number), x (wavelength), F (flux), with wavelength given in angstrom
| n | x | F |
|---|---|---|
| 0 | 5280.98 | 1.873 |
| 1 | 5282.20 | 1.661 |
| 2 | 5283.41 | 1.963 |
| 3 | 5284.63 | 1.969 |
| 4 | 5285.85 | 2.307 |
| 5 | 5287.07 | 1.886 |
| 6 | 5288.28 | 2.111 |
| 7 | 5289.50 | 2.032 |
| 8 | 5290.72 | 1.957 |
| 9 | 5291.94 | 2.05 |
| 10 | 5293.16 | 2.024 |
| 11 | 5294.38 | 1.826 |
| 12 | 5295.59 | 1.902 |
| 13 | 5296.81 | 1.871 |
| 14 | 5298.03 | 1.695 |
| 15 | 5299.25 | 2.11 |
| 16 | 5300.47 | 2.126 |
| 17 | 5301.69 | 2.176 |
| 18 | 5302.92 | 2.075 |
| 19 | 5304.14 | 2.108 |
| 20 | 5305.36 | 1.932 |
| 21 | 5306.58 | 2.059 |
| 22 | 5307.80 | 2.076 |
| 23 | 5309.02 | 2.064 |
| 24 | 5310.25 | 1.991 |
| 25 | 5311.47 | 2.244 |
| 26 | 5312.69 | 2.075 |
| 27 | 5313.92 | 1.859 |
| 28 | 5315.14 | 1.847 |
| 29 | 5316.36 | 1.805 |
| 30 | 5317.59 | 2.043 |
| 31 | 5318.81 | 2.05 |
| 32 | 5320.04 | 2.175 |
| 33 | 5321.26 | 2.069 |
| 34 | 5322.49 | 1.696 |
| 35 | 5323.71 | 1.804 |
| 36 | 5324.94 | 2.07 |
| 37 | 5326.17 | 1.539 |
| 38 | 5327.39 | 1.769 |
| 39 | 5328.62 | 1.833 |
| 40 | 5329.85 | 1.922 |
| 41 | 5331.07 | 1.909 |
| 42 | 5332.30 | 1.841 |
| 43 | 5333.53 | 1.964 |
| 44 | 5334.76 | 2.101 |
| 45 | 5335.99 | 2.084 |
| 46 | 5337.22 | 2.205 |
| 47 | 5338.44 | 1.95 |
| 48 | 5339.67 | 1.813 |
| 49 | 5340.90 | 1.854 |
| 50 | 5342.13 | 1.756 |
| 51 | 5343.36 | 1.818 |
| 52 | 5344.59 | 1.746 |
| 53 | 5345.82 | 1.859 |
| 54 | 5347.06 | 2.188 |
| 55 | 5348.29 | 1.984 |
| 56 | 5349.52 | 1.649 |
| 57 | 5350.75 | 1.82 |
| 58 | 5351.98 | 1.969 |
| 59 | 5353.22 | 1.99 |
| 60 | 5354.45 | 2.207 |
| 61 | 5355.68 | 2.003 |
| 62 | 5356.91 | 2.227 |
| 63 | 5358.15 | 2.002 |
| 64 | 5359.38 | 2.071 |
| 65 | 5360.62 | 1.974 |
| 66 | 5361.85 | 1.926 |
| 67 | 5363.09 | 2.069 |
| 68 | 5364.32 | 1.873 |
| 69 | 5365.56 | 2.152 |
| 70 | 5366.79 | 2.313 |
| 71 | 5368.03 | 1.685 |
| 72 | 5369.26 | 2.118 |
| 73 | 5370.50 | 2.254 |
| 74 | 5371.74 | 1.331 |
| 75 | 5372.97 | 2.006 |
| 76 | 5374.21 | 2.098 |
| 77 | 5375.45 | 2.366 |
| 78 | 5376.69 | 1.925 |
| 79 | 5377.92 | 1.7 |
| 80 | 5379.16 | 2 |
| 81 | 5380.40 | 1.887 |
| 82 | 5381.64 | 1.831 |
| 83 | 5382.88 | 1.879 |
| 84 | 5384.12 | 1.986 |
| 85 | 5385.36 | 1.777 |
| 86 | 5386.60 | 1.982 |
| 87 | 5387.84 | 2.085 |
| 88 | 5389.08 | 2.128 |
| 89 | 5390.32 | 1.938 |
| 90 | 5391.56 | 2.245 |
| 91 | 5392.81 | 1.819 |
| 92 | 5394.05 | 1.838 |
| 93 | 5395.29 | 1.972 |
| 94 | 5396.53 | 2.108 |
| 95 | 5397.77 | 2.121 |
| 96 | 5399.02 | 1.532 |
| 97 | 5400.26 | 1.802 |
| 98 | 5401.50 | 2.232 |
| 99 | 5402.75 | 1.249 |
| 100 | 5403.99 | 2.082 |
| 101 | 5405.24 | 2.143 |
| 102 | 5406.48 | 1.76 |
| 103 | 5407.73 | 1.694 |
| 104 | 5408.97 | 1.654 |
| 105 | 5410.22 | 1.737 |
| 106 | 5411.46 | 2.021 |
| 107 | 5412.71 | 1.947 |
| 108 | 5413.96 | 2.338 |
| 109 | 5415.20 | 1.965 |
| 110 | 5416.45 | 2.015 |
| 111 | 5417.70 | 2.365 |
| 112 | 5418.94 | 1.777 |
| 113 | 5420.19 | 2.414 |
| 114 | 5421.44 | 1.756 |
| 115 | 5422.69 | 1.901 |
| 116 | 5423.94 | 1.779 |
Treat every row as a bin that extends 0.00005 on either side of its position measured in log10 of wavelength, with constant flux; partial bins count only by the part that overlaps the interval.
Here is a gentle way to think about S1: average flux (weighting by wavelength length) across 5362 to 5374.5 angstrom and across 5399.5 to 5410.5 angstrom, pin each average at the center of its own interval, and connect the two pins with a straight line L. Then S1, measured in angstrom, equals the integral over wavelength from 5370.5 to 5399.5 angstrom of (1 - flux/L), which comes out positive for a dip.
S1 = -0.6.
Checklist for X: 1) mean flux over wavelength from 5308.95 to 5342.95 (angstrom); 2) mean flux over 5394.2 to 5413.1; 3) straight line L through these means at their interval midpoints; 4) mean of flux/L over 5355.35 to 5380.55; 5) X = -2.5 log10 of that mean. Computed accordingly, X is -0.06 mag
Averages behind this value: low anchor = 1.94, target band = 2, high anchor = 1.87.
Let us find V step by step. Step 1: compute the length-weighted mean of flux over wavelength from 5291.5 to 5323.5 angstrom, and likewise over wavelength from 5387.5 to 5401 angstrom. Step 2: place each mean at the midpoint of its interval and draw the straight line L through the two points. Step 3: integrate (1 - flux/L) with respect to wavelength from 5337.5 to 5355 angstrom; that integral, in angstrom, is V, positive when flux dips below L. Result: 0.7 angstrom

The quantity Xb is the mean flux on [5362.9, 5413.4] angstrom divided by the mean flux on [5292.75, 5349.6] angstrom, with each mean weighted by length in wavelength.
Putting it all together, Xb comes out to 0.99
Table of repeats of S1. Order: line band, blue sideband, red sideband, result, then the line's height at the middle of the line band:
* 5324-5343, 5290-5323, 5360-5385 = 0.8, 1.98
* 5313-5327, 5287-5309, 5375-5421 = 0.6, 1.99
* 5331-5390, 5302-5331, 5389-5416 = -0.8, 1.94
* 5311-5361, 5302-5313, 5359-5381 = 2.1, 2.03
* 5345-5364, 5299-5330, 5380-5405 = -0.4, 1.95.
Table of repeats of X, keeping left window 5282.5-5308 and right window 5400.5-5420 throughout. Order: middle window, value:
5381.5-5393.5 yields -0.01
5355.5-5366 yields -0.03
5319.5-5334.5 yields 0.06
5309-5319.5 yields 0.00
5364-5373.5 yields 0.00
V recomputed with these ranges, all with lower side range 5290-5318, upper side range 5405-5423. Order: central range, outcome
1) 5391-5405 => 0.39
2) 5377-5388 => 0.43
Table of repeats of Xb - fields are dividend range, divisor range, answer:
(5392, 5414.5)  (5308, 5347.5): 0.98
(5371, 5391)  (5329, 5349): 1.00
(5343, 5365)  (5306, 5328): 1.00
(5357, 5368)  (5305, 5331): 1.04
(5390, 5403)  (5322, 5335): 1.03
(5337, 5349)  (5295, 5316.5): 0.95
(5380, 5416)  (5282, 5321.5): 0.96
